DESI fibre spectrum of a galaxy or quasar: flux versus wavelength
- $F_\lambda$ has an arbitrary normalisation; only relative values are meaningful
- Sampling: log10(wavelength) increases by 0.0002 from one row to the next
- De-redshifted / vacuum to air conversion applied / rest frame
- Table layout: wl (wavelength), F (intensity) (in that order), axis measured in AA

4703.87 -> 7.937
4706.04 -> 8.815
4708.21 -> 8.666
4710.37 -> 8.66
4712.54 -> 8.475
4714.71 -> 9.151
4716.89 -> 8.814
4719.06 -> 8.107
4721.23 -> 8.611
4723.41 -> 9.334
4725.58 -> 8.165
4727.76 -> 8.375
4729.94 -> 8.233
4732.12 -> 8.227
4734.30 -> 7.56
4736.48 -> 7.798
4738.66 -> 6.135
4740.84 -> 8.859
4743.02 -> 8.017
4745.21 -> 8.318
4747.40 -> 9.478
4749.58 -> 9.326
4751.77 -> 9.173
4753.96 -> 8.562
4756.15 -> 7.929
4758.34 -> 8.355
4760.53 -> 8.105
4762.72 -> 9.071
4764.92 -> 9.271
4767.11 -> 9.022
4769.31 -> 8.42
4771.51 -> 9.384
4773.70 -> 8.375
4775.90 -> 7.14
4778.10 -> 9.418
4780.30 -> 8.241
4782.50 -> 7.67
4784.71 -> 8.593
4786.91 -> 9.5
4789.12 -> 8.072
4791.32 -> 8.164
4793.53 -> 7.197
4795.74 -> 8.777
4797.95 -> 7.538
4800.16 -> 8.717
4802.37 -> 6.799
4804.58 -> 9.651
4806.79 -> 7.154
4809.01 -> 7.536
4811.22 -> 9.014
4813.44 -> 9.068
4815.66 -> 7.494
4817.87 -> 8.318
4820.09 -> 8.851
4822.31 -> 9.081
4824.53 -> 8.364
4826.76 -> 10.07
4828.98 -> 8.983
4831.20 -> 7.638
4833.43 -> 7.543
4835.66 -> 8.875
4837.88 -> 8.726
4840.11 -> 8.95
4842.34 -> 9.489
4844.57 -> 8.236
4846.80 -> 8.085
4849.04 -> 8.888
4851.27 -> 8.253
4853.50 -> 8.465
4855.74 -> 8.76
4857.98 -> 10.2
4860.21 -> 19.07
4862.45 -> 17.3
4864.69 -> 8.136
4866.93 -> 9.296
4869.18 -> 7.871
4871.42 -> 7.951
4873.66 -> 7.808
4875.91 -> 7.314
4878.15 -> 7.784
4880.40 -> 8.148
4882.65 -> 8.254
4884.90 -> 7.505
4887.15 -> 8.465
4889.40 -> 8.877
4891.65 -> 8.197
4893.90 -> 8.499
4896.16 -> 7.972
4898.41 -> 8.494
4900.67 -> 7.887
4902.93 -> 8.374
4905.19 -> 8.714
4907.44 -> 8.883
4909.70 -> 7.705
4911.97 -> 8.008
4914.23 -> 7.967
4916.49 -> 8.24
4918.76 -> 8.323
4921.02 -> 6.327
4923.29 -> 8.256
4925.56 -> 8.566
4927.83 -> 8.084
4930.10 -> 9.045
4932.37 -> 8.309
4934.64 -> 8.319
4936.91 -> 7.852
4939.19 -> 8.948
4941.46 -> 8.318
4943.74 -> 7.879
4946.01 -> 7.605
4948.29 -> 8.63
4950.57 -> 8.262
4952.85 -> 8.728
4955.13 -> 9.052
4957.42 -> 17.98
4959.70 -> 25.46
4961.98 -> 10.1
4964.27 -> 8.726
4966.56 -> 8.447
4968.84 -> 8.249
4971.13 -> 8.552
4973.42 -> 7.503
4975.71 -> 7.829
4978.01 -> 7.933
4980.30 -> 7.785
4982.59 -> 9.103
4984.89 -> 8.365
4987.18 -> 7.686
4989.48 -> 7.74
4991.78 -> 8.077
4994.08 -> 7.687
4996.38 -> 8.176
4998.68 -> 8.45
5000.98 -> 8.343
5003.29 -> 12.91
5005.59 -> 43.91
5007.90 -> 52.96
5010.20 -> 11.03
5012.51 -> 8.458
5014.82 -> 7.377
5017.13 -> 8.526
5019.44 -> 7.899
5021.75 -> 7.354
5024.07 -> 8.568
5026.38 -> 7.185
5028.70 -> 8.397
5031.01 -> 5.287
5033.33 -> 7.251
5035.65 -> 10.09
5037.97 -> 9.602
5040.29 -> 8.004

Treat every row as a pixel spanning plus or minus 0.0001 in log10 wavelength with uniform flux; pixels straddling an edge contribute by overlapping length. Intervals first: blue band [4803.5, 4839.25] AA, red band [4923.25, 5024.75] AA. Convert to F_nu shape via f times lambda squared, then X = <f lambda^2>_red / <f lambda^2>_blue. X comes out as 1.36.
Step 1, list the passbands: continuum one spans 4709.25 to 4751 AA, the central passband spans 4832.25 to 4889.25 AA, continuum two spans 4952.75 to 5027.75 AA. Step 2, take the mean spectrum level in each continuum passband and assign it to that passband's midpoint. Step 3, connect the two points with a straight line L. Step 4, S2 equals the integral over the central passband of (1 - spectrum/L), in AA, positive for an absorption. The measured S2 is 5.11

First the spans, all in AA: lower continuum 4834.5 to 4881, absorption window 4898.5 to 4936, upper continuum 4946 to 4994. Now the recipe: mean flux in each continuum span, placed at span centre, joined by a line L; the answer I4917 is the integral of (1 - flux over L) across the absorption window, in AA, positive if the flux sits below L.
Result 5.2 AA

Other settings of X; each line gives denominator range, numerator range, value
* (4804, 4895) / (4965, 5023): 1.38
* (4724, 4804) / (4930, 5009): 1.51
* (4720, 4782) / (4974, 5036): 1.48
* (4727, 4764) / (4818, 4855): 1.08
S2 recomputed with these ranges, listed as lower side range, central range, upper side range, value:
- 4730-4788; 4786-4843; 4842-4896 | 2.49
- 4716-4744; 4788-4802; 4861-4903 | 0.66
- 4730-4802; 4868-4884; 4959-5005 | 2.01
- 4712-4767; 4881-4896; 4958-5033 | 2.79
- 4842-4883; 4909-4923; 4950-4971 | 3.73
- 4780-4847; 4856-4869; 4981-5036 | -4.16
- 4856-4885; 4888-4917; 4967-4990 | 3.09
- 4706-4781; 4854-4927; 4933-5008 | 9.43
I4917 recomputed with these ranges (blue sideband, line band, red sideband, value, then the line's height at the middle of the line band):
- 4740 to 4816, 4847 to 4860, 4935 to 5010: 0.2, 9.73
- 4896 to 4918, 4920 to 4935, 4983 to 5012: 2.6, 9.8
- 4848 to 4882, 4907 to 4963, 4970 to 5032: 5.9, 10.5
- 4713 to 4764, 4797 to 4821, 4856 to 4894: 2.1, 8.96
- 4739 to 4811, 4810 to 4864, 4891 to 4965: -4.7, 8.72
